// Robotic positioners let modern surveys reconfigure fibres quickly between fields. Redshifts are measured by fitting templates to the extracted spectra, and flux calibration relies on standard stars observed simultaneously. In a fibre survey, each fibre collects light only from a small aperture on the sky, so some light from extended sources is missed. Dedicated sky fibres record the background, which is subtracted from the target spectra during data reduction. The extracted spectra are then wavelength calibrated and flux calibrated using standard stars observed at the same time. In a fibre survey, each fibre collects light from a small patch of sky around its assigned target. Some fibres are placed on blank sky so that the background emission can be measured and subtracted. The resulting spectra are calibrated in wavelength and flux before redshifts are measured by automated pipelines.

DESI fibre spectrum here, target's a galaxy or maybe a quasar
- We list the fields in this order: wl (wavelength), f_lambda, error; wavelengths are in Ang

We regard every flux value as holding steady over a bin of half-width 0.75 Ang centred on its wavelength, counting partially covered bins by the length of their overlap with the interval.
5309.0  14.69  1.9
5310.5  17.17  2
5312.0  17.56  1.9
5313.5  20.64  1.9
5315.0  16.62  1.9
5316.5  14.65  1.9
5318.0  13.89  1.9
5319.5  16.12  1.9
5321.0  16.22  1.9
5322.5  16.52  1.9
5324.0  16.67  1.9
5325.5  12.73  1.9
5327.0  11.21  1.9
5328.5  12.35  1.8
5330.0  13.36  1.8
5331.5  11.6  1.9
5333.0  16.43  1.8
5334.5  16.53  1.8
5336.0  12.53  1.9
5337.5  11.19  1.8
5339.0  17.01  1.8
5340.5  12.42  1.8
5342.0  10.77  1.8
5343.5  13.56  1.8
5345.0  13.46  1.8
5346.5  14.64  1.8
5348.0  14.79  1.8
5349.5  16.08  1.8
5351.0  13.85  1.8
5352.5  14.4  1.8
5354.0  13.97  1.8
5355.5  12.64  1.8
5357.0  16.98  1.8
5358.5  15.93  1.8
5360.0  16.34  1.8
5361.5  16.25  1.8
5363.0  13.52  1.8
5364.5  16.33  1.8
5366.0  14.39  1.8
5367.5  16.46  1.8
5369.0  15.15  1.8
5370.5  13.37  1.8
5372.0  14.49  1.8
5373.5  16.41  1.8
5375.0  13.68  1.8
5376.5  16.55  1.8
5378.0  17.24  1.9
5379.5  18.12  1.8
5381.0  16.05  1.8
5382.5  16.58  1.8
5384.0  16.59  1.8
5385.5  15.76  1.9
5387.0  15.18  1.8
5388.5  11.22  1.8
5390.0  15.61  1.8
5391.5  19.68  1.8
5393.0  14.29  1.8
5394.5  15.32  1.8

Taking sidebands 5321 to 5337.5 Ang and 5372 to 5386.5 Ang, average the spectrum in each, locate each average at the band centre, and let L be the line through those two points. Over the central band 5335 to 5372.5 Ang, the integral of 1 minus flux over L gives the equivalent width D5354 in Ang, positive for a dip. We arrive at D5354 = 1.6 Ang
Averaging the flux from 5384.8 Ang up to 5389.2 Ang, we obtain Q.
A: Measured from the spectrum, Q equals 14.1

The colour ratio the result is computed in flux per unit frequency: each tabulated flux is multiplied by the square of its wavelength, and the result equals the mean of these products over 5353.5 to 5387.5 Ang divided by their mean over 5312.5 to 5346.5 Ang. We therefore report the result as 1.1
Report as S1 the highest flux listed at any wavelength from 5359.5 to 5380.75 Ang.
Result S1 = 18.12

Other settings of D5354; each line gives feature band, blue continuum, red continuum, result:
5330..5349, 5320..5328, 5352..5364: 1.37 Ang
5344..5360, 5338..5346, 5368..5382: -0.71 Ang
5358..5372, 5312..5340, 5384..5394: -0.06 Ang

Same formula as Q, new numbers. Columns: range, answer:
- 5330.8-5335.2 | 14.9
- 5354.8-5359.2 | 15.2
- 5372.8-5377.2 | 15.5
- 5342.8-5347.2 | 13.9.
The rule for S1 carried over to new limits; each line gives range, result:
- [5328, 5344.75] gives 17.01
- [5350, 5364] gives 16.98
